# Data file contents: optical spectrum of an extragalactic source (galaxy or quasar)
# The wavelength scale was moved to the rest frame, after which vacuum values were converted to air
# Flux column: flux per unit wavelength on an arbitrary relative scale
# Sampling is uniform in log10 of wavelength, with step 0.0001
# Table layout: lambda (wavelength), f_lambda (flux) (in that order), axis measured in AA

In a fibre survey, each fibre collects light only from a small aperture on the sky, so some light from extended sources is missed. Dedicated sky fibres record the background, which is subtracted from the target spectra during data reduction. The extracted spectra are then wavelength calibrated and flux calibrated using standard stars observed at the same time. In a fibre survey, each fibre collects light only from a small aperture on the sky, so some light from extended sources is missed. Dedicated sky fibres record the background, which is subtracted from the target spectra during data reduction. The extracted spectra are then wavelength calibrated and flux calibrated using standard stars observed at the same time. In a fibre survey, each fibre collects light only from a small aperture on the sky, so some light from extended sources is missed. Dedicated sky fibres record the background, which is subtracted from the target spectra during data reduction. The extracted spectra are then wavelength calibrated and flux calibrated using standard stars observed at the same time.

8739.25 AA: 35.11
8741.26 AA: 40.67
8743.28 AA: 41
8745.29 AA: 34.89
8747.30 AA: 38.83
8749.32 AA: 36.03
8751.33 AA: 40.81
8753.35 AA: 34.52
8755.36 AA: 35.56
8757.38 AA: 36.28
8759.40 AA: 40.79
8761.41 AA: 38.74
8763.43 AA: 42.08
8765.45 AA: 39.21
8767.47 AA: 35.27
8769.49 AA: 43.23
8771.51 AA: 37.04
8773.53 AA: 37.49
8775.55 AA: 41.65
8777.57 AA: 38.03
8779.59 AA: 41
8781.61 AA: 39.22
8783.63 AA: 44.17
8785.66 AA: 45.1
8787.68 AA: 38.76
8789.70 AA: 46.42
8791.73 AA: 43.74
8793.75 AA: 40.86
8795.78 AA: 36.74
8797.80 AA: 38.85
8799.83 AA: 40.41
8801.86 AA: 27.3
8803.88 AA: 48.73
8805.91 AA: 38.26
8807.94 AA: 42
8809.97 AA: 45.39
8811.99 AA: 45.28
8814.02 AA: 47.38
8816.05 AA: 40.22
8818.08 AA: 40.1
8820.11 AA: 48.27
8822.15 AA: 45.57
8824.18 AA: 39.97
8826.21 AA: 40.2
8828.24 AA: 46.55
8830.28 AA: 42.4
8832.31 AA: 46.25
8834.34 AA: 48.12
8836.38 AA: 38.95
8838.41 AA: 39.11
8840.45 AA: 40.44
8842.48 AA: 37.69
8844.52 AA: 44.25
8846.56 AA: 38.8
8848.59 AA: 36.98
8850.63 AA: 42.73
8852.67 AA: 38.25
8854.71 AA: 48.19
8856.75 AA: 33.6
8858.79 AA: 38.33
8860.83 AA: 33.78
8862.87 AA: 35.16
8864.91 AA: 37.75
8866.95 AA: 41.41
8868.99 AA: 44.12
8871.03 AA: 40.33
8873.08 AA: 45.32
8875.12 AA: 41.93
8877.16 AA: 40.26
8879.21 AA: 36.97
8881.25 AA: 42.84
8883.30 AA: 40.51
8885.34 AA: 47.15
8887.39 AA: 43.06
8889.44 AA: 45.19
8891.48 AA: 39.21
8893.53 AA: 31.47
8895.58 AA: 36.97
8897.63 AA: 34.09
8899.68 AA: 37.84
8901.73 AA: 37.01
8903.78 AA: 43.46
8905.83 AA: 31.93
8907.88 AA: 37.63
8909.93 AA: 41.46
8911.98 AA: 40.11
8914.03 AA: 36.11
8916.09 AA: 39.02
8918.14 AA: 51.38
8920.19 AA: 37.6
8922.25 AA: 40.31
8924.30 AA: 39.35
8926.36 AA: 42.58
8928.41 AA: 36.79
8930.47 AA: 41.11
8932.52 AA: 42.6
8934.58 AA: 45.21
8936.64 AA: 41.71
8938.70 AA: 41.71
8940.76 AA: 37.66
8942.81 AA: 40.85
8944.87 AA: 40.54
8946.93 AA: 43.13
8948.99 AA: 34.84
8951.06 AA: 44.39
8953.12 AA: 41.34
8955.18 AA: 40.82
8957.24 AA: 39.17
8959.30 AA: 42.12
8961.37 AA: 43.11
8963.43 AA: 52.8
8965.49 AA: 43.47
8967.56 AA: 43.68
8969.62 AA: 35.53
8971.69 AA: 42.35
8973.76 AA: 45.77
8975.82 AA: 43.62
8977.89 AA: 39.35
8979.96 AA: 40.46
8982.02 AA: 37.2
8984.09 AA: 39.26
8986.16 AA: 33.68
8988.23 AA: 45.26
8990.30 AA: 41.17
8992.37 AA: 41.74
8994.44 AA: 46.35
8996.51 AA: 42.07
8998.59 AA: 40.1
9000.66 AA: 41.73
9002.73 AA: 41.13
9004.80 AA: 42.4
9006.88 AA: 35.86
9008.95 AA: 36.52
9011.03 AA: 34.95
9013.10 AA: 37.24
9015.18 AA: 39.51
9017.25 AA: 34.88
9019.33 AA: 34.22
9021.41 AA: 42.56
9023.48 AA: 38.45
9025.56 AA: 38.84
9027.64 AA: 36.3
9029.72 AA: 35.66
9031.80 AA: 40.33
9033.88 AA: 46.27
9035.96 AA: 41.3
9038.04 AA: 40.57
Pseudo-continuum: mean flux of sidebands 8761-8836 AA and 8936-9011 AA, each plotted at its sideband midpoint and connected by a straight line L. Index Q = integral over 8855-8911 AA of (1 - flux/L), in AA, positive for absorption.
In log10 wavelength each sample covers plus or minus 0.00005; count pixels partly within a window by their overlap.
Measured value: 2.8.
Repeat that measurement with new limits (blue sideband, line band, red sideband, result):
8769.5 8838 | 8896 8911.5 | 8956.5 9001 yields 1.5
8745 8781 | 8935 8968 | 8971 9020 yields -2.0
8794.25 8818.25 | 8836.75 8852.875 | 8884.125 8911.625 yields 0.1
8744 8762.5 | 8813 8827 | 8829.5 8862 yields -1.2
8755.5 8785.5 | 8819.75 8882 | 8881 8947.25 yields -1.7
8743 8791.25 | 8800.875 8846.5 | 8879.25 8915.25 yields -3.5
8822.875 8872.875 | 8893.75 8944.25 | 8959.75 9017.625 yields 1.4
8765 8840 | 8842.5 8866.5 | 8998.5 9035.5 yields 1.2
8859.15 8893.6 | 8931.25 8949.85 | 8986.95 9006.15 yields 0.2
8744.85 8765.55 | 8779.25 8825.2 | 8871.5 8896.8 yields -3.4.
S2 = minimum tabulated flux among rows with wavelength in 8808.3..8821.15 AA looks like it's 40.1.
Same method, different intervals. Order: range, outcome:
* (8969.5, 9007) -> 33.68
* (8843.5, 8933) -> 31.47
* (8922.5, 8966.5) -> 34.84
